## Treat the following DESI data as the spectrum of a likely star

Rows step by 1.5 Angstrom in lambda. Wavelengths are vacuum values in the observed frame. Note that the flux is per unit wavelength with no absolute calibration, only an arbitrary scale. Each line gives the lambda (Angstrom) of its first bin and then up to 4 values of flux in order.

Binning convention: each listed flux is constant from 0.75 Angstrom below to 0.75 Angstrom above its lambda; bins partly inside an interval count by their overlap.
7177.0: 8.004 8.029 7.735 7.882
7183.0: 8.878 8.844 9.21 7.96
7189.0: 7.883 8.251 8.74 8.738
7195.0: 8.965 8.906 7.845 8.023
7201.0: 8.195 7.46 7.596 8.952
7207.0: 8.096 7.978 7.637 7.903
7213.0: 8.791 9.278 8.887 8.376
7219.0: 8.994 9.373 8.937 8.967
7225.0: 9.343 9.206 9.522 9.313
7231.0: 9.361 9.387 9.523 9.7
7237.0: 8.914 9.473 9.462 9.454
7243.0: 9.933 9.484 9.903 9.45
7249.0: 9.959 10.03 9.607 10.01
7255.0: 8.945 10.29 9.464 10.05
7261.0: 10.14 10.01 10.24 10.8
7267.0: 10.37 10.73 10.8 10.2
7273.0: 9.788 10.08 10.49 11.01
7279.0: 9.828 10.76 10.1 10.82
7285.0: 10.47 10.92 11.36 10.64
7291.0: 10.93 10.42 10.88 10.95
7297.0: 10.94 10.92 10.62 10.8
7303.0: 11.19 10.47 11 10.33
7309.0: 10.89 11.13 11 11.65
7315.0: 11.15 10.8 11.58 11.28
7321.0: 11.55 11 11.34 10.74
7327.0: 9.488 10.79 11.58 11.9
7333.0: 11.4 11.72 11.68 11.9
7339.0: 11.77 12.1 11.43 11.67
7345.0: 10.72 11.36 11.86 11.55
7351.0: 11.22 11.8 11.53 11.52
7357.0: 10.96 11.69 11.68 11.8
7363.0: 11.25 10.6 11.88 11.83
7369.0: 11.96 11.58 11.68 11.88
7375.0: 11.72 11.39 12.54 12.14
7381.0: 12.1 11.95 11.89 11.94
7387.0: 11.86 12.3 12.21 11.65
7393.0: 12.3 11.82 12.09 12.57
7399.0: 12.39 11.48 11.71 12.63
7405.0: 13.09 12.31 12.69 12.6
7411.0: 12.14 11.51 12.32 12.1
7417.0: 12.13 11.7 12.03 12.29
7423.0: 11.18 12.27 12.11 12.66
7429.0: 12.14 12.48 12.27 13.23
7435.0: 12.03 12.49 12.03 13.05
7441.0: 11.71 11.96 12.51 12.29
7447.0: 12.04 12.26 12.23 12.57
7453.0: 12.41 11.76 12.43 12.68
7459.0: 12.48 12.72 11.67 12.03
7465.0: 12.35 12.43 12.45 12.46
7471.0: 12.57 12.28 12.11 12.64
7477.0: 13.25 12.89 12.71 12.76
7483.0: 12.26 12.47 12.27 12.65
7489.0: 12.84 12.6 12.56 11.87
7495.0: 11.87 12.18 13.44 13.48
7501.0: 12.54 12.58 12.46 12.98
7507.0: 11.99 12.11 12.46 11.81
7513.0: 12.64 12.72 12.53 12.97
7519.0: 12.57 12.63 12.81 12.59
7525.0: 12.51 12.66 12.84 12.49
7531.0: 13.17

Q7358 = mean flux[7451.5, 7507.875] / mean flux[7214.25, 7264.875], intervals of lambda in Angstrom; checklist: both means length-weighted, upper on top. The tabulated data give 1.3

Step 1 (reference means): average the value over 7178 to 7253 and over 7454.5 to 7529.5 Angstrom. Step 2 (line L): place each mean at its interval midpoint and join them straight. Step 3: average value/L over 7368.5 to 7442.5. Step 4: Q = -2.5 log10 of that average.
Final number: -0.07 mag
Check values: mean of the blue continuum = 8.85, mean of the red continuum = 12.5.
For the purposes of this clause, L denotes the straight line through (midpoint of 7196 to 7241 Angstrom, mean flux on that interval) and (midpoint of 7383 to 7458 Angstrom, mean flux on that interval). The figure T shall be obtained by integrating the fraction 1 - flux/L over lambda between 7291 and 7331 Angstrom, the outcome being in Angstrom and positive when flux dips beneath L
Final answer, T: -2.3 Angstrom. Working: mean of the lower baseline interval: 8.78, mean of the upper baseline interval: 12.2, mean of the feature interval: 10.9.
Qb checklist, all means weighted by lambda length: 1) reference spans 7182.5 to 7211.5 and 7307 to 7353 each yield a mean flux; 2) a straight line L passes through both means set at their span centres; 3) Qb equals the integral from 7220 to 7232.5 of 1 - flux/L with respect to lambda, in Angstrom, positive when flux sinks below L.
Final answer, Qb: -0.4 Angstrom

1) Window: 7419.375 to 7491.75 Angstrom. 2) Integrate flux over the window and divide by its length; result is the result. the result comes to 12.4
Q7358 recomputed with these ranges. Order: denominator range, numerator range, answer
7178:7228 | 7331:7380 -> 1.37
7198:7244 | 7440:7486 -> 1.40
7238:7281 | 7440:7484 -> 1.23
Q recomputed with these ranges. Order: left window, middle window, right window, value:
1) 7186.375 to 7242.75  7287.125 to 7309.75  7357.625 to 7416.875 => -0.052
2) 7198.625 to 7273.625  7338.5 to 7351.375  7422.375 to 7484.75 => -0.066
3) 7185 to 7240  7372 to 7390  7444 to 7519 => -0.085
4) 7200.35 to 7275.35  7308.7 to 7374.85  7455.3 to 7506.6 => -0.068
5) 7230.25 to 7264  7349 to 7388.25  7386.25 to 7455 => -0.023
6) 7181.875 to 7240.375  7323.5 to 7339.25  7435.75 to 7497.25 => -0.083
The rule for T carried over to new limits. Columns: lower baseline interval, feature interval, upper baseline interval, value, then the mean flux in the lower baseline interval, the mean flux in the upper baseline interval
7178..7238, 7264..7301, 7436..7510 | -3.4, 8.65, 12.4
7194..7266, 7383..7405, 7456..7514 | -1.5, 9.16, 12.5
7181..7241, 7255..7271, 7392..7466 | -1.1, 8.73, 12.2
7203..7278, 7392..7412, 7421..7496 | -1.1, 9.47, 12.4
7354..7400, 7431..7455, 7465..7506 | -0.1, 11.8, 12.6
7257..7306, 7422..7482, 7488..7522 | -1.5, 10.5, 12.5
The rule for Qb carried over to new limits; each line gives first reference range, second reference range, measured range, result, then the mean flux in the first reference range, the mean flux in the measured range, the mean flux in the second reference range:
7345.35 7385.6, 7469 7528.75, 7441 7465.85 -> 0.00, 11.7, 12.3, 12.6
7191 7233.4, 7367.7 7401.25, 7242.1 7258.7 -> -0.58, 8.67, 9.73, 12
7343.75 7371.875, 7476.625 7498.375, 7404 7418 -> -0.46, 11.5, 12.3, 12.5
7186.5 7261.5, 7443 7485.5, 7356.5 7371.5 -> -0.74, 9.01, 11.5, 12.4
